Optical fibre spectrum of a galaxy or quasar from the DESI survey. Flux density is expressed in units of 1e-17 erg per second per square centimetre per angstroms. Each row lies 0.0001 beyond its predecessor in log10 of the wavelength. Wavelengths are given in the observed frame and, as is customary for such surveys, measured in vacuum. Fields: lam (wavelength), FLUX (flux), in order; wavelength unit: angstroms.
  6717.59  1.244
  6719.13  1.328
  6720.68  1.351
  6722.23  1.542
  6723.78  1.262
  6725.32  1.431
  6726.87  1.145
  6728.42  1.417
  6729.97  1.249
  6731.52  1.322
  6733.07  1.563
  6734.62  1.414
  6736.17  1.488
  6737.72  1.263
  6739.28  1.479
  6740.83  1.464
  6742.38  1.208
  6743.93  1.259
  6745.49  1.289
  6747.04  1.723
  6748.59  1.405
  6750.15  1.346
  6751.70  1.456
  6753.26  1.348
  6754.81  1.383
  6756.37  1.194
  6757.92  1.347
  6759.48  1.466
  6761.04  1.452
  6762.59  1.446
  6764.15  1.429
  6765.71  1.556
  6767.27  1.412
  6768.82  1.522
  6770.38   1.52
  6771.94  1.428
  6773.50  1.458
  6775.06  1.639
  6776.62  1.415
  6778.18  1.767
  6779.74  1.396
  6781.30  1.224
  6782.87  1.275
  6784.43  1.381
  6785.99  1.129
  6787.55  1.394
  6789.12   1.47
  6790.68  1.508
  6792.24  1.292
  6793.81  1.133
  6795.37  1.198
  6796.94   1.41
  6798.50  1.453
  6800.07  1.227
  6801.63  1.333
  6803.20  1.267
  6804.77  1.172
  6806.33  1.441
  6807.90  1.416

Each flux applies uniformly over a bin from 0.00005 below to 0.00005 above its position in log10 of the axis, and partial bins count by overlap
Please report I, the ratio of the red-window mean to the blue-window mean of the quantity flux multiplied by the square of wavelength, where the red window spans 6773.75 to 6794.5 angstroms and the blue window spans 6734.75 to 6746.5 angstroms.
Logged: 1.03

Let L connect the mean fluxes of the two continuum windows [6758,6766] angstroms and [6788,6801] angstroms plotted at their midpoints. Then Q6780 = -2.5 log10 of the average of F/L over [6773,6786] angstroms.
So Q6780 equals -0.03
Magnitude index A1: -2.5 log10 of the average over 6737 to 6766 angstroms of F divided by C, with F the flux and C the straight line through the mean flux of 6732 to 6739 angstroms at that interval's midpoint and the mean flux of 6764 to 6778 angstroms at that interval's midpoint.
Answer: 0.05 mag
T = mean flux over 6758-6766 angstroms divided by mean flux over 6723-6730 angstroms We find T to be 1.11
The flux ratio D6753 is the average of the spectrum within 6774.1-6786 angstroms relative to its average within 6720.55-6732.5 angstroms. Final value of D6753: 1.06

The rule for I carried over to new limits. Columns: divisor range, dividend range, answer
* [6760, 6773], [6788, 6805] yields 0.91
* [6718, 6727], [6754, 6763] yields 1.03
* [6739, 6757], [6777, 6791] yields 1.02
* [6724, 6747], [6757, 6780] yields 1.10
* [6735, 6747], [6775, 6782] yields 1.09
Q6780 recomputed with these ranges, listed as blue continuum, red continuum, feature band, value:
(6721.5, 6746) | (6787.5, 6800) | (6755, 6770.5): -0.06 mag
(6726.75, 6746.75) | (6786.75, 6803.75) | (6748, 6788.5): -0.05 mag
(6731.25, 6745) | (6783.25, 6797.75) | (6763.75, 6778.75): -0.13 mag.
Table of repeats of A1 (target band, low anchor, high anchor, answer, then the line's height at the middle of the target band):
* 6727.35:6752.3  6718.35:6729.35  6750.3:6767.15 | -0.013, 1.38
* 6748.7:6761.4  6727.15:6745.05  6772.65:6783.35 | 0.028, 1.41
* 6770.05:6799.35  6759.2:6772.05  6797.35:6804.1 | 0.000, 1.39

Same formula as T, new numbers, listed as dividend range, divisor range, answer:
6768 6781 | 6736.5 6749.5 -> 1.09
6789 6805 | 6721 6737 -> 0.95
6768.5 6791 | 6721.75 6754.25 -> 1.03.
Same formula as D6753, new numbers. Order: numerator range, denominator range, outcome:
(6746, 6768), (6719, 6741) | 1.03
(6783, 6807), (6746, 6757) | 0.94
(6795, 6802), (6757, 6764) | 0.94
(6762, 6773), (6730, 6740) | 1.05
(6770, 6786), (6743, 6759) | 1.04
